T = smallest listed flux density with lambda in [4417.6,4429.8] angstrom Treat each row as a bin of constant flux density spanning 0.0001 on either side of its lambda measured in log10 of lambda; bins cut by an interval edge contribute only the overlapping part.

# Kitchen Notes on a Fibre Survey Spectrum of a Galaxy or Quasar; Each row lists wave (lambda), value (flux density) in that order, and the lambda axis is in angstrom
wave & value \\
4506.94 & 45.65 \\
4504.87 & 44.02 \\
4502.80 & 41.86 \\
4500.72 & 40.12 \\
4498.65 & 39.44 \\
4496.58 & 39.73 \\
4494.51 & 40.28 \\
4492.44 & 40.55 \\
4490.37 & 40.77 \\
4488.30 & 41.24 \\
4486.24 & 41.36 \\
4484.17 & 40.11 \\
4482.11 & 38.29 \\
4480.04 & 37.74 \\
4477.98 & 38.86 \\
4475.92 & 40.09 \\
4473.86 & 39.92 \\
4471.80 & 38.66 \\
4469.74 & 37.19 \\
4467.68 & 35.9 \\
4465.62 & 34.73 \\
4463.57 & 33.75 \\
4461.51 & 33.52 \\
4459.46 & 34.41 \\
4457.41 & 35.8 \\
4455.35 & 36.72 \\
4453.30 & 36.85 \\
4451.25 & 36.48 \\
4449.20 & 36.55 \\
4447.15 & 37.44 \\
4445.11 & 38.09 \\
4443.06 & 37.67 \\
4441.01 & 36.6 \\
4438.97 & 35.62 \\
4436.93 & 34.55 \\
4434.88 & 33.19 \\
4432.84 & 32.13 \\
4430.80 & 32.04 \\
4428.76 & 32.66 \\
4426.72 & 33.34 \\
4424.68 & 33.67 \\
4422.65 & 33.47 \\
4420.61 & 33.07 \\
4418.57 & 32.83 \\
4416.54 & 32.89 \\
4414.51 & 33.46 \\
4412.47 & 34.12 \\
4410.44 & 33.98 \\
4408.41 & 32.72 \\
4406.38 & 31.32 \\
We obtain 32.66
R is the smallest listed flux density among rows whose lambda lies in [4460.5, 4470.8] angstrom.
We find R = 33.52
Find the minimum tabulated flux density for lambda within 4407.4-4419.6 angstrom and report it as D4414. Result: 32.72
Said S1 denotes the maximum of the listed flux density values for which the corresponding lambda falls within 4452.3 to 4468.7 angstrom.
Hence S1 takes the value 36.85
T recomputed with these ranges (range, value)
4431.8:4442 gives 32.13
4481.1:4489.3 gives 38.29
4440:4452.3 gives 36.48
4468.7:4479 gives 37.19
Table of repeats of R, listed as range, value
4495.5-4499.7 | 39.44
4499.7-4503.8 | 40.12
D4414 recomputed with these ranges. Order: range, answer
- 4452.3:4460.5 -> 34.41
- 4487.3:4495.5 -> 40.28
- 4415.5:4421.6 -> 32.83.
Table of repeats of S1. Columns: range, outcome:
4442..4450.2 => 38.09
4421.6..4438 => 34.55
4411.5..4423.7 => 34.12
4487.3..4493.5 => 41.24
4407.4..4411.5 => 33.98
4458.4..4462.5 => 34.41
